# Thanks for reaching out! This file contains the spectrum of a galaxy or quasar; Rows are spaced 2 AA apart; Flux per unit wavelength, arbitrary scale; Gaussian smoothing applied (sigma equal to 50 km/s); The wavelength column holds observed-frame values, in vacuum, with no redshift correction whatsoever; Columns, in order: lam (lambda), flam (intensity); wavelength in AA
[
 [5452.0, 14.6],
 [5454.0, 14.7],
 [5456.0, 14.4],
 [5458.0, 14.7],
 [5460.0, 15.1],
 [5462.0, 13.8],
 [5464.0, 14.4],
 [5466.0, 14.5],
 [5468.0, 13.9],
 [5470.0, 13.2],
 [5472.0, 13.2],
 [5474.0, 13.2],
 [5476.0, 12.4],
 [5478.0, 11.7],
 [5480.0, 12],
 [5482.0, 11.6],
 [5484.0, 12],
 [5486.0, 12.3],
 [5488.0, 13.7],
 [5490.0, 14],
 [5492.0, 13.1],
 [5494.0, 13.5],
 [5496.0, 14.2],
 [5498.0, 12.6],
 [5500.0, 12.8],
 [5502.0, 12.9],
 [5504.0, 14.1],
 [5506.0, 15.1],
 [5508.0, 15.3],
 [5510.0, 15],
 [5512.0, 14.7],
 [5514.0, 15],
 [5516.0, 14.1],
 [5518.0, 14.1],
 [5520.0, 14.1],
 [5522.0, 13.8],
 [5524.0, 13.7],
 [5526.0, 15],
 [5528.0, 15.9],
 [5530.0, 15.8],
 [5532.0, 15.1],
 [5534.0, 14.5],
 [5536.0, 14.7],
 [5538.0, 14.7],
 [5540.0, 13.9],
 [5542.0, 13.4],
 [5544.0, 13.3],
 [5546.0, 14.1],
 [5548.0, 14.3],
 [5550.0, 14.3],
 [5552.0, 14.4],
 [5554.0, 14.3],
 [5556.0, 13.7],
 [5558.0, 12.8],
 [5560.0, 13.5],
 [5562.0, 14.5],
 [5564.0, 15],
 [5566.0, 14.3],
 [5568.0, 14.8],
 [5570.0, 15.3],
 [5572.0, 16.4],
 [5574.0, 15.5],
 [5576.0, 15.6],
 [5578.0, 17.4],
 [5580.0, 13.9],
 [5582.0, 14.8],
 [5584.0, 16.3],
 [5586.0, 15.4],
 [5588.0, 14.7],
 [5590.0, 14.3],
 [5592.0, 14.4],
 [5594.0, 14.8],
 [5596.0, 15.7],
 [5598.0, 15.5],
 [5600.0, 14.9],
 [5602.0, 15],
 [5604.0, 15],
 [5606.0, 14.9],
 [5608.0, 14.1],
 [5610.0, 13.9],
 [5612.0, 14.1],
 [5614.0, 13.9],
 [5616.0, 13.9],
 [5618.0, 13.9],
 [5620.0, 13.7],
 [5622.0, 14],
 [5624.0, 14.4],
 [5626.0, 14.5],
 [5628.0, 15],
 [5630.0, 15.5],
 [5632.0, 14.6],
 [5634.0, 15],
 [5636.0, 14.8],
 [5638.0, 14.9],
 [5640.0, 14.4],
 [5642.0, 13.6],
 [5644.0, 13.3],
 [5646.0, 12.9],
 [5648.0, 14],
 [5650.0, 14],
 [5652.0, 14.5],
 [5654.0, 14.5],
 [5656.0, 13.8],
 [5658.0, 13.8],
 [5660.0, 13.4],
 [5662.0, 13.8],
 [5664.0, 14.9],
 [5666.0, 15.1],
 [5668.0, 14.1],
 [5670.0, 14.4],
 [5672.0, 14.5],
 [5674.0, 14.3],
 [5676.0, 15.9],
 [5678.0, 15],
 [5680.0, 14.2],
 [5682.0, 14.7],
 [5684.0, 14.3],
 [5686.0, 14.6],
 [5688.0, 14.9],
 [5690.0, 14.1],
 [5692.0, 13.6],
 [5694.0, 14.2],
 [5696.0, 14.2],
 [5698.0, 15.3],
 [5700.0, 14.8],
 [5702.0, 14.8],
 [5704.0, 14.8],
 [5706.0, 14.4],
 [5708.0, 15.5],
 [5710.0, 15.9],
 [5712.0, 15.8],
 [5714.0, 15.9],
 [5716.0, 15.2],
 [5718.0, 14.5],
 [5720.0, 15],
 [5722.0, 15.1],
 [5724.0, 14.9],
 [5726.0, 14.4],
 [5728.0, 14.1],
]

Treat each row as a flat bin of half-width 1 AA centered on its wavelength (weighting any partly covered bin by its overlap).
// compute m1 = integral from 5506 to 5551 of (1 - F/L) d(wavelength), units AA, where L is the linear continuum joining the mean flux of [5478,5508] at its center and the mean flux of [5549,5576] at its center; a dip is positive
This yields -2.1 AA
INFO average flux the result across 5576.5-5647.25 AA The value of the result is 14.6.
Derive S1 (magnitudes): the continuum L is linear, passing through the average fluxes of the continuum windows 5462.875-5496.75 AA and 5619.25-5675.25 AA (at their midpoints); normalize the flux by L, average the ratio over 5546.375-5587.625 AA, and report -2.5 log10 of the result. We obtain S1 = -0.08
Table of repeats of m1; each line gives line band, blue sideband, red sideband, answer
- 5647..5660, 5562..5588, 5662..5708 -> 0.7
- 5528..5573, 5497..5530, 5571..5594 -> 1.2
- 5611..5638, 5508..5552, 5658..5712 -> 0.2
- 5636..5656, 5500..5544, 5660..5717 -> 0.8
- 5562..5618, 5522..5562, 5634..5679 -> -2.5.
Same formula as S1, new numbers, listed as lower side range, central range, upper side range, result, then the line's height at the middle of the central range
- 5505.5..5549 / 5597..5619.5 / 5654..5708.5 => 0.00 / 14.5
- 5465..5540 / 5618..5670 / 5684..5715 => 0.02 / 14.6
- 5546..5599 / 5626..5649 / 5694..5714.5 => 0.04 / 15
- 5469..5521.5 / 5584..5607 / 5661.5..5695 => -0.07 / 14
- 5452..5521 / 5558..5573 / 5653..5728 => -0.05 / 14.1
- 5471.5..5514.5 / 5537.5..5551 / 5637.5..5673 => -0.03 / 13.6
